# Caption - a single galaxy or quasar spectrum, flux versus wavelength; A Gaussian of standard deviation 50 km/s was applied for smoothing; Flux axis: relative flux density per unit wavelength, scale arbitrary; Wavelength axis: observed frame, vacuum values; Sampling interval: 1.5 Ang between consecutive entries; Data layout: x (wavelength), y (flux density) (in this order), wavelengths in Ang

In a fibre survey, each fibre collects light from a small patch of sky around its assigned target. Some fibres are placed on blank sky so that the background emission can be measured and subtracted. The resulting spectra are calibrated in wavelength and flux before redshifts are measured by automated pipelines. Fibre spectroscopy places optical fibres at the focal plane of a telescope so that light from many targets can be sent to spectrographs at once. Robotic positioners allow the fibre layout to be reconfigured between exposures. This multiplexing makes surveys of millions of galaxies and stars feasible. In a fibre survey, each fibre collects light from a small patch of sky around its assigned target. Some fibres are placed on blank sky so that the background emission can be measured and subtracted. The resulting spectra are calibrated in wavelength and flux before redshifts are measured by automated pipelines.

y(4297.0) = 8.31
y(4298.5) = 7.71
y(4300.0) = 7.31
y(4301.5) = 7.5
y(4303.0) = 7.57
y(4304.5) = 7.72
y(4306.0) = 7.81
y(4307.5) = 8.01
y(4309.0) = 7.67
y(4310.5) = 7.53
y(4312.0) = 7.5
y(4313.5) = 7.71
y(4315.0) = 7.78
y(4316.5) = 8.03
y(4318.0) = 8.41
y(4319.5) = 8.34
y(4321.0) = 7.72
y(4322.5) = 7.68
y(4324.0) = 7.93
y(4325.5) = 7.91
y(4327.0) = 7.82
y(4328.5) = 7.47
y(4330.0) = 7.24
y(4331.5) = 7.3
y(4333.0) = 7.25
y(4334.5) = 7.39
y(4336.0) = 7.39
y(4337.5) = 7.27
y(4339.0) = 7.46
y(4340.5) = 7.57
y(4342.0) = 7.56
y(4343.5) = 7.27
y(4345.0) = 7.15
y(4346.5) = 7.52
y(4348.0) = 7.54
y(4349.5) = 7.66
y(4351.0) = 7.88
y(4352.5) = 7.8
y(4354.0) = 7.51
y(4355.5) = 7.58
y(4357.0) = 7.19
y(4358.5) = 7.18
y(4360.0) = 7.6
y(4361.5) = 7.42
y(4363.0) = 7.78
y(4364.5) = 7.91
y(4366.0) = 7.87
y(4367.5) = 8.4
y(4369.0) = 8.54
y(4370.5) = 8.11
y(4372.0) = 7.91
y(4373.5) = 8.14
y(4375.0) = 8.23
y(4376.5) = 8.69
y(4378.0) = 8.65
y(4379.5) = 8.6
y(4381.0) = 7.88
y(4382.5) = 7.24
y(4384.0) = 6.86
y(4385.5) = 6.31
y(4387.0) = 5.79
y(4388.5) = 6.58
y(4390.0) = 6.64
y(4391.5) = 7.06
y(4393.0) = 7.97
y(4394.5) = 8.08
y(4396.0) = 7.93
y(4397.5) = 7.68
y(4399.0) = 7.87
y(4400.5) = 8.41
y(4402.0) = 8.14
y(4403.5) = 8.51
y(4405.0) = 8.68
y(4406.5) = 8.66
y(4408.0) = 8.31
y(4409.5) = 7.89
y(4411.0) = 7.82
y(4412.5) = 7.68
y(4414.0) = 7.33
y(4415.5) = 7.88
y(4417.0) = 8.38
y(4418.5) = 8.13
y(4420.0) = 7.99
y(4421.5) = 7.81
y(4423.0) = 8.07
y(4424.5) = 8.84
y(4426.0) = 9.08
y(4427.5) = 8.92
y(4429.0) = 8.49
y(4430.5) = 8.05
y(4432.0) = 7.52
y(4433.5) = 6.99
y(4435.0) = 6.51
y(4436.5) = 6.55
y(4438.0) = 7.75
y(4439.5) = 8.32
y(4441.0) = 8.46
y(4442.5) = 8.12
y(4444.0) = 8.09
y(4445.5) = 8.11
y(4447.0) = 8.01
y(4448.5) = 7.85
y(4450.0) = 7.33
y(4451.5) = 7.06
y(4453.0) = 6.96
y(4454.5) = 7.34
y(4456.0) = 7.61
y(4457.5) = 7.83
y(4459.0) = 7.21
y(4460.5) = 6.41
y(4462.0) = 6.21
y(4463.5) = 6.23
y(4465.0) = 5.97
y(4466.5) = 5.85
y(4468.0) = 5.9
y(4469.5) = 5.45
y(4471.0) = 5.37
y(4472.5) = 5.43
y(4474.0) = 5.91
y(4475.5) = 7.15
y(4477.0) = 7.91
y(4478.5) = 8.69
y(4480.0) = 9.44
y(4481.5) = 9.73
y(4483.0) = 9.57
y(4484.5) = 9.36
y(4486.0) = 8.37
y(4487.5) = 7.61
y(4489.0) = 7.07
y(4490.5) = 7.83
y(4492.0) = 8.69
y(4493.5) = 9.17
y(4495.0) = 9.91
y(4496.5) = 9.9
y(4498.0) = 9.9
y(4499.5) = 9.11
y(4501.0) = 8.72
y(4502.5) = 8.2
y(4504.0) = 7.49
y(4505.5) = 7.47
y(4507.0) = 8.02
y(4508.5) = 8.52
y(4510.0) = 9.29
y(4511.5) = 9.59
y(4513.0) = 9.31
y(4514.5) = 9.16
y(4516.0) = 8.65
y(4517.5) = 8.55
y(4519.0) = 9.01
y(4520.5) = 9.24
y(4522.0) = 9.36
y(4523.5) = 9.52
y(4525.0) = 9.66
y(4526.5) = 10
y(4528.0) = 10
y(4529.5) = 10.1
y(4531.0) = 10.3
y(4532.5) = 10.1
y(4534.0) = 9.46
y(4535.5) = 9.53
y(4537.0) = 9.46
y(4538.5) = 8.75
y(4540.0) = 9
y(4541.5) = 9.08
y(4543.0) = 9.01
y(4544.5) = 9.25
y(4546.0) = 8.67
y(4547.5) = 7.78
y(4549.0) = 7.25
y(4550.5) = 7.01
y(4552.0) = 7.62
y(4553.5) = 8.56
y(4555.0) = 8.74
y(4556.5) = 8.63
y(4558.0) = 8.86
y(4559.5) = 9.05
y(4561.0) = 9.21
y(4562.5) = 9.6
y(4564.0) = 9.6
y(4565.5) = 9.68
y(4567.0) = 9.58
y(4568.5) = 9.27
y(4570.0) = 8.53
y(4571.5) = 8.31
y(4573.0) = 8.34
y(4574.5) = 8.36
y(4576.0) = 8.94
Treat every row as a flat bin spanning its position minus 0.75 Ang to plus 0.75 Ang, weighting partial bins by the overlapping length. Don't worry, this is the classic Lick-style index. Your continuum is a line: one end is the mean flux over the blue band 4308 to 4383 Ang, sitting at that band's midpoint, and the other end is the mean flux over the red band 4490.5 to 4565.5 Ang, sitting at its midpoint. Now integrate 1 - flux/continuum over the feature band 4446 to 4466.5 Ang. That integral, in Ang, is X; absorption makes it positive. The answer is 3.5 Ang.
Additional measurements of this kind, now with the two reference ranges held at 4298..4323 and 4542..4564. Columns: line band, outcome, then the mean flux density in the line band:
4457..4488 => 4.1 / 7.21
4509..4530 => -2.3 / 9.37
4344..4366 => 1.0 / 7.56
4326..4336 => 0.5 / 7.42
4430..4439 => 1.0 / 7.24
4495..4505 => -0.6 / 8.93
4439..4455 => 0.8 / 7.79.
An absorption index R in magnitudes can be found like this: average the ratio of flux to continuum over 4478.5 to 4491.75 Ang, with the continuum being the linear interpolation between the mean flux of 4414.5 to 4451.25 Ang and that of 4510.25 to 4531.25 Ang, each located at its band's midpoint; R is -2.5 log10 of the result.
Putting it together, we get 0.025 mag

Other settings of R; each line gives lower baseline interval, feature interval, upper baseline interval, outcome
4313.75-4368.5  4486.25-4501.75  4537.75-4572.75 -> -0.04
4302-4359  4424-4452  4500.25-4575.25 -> 0.05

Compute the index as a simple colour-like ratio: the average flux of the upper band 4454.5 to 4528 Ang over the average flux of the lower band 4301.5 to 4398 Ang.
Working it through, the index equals 1.1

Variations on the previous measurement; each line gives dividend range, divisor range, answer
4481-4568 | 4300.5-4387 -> 1.17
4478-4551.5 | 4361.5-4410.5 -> 1.14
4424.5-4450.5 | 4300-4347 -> 1.04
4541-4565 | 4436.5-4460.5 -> 1.13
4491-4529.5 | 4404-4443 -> 1.13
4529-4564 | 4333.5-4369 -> 1.18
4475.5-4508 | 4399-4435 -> 1.06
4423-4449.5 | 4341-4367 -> 1.05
